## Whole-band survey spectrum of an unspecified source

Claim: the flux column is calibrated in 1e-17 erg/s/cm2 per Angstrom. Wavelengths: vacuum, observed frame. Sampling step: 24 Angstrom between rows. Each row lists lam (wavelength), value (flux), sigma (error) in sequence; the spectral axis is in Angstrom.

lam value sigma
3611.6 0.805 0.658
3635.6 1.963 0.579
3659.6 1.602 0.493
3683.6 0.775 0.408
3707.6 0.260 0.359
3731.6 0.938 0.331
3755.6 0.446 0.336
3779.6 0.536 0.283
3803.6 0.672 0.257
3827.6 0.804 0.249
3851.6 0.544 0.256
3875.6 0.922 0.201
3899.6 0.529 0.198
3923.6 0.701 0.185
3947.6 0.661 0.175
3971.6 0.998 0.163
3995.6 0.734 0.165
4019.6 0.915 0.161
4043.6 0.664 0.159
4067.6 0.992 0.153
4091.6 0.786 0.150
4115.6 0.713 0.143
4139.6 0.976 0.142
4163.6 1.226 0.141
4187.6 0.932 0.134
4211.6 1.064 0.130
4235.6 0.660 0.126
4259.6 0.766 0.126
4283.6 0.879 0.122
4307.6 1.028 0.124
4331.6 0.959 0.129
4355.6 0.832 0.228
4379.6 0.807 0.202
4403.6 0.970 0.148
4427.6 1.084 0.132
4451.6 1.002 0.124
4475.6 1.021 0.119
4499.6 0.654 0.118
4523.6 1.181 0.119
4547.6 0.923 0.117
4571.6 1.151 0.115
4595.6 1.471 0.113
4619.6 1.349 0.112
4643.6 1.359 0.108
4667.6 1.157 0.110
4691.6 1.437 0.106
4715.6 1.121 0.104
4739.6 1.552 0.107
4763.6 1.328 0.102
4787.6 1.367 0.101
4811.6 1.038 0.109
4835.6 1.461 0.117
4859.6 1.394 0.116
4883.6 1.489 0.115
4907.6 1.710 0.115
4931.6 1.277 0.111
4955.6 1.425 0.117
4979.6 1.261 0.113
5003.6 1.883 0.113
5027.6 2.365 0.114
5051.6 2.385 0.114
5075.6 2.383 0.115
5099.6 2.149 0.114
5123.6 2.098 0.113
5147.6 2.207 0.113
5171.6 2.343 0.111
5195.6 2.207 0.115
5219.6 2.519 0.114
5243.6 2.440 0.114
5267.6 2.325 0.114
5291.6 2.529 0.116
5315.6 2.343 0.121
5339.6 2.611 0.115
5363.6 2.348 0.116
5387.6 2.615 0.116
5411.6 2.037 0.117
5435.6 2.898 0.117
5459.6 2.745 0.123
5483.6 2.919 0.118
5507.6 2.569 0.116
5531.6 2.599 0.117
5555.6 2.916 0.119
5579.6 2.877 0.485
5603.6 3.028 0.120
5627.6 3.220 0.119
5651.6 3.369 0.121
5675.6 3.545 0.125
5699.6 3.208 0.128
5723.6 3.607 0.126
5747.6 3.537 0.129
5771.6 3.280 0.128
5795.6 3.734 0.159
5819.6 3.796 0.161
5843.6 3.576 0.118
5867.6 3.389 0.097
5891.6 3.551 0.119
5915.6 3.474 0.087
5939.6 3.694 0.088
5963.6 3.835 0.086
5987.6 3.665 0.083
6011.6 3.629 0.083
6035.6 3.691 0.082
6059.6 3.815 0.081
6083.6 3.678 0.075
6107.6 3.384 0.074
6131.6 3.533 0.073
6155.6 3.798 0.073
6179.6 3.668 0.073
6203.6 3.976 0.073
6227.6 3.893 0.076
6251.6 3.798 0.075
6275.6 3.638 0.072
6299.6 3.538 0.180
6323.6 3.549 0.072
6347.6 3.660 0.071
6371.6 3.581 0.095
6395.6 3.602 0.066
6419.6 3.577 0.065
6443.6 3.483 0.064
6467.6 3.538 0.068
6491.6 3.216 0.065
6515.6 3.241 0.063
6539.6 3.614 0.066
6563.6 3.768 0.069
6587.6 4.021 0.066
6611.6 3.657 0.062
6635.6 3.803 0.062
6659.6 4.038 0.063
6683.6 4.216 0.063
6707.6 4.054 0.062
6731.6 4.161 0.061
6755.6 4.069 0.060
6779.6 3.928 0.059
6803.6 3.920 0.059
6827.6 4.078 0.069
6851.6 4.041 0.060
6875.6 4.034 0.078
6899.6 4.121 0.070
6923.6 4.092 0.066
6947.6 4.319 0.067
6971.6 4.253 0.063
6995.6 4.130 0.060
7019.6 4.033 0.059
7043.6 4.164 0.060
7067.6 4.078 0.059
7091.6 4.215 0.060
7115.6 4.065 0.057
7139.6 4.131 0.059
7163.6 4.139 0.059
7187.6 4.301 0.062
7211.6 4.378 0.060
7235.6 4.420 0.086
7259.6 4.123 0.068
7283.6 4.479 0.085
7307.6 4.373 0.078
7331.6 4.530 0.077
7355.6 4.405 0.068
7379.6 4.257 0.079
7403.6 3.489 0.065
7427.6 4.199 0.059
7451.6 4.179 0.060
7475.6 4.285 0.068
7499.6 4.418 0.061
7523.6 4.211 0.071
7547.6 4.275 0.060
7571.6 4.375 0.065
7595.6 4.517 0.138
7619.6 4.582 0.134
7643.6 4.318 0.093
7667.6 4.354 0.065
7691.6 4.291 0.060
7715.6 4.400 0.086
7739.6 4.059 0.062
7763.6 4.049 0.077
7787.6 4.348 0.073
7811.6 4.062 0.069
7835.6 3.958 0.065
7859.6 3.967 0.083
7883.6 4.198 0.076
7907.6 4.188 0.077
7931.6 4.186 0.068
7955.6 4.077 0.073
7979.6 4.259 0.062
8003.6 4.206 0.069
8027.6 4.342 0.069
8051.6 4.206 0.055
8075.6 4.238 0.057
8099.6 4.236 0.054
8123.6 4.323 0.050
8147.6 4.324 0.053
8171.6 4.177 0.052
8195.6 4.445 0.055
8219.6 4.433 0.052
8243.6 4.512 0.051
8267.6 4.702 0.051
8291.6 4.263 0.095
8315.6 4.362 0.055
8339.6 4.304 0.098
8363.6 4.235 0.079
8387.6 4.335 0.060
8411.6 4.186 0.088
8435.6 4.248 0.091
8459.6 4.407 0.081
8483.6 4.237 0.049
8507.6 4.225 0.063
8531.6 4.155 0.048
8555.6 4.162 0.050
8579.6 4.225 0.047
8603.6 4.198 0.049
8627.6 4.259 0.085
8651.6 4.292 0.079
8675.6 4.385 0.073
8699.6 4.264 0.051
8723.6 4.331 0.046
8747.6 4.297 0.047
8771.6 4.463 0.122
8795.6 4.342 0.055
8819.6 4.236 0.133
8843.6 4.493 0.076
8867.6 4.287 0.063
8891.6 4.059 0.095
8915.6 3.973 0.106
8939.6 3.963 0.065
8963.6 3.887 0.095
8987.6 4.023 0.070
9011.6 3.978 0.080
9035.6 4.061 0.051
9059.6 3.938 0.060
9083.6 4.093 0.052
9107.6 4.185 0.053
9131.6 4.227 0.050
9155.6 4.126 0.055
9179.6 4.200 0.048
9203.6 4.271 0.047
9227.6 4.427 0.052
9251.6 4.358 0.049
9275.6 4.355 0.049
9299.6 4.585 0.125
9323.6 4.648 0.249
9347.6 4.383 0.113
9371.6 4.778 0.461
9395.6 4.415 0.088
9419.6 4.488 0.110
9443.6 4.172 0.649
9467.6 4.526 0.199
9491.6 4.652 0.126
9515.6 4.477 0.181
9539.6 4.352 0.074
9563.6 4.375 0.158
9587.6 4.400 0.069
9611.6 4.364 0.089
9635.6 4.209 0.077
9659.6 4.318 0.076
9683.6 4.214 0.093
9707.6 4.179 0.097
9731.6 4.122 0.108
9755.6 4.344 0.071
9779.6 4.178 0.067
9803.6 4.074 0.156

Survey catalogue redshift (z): 0.256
